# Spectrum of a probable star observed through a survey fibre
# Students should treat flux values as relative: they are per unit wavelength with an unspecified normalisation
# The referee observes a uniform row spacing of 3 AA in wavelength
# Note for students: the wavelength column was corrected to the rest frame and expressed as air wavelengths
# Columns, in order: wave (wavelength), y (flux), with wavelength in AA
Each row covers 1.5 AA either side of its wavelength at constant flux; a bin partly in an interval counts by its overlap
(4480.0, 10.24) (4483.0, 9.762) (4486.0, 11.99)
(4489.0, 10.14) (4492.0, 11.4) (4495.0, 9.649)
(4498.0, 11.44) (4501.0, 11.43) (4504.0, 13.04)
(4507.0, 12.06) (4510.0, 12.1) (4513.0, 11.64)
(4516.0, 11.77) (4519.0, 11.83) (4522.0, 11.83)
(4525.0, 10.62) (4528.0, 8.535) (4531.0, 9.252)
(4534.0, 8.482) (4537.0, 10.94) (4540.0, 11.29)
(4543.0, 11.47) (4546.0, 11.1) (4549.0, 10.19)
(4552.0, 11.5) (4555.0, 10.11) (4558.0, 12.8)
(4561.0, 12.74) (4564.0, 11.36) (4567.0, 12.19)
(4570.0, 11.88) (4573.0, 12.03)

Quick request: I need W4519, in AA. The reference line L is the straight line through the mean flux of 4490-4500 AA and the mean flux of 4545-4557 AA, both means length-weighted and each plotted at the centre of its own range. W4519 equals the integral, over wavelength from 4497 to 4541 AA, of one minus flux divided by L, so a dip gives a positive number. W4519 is -1.08 AA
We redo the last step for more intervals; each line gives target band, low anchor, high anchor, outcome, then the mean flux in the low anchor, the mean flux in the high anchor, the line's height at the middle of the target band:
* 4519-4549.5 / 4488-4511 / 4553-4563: 3.19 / 11.4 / 11.8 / 11.7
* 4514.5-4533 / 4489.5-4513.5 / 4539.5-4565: 1.44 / 11.5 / 11.4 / 11.5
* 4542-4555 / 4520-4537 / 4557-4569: 0.36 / 9.91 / 12.2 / 11.3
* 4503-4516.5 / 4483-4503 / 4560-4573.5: -1.10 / 11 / 12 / 11.2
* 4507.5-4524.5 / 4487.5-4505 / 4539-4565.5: -0.84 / 11.1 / 11.4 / 11.2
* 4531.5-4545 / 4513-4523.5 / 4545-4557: 0.85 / 11.8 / 10.8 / 11.2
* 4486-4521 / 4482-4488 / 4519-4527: -1.55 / 10.9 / 11.2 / 11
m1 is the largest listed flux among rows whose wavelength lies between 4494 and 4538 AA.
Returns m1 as 13.04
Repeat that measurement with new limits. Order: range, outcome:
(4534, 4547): 11.47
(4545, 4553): 11.5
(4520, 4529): 11.83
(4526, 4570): 12.8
